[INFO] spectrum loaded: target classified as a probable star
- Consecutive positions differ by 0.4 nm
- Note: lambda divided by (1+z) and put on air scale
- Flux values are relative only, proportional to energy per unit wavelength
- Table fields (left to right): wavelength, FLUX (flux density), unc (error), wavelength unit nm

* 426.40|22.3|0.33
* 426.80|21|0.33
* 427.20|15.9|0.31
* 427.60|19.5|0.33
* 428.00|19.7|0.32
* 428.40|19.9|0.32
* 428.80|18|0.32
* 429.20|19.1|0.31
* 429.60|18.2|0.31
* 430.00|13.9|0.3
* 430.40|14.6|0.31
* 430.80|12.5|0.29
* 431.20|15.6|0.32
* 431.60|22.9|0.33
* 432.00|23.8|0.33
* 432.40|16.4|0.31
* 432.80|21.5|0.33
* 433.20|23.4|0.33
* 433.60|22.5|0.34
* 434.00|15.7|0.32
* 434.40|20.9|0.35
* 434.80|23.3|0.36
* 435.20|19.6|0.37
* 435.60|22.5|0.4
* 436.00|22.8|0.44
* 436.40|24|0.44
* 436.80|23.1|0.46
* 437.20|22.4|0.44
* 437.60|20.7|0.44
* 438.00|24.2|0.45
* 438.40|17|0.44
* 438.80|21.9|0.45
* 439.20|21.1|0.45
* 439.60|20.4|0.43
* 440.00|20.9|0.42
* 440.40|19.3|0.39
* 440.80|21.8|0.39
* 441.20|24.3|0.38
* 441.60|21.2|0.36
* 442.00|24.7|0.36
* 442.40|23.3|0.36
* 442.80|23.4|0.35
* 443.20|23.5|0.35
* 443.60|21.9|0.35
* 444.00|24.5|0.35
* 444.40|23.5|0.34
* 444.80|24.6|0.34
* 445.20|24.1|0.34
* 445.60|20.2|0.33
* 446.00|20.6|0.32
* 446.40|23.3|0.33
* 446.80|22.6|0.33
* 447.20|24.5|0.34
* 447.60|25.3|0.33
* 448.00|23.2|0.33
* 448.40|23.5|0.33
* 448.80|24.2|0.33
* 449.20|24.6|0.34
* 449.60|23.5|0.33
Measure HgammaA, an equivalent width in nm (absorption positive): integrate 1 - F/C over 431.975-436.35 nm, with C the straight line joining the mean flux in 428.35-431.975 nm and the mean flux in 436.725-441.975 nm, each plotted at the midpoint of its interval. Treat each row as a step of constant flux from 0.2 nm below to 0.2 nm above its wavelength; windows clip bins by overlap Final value -0.44 nm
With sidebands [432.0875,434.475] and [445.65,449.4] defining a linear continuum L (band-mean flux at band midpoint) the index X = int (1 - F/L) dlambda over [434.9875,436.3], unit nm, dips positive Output -0.07 nm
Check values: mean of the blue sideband 20.2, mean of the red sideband 23.4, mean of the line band 21.8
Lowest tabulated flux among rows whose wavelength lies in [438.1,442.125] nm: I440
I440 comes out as 17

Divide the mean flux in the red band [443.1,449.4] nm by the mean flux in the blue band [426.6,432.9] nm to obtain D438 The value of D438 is 1.28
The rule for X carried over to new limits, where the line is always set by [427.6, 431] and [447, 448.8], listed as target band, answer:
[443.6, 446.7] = 0.026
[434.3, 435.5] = -0.135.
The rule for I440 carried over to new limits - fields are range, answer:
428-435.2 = 12.5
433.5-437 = 15.7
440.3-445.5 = 19.3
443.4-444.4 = 21.9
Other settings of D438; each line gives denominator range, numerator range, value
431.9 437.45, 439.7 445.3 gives 1.06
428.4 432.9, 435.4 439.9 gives 1.22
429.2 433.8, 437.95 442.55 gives 1.15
